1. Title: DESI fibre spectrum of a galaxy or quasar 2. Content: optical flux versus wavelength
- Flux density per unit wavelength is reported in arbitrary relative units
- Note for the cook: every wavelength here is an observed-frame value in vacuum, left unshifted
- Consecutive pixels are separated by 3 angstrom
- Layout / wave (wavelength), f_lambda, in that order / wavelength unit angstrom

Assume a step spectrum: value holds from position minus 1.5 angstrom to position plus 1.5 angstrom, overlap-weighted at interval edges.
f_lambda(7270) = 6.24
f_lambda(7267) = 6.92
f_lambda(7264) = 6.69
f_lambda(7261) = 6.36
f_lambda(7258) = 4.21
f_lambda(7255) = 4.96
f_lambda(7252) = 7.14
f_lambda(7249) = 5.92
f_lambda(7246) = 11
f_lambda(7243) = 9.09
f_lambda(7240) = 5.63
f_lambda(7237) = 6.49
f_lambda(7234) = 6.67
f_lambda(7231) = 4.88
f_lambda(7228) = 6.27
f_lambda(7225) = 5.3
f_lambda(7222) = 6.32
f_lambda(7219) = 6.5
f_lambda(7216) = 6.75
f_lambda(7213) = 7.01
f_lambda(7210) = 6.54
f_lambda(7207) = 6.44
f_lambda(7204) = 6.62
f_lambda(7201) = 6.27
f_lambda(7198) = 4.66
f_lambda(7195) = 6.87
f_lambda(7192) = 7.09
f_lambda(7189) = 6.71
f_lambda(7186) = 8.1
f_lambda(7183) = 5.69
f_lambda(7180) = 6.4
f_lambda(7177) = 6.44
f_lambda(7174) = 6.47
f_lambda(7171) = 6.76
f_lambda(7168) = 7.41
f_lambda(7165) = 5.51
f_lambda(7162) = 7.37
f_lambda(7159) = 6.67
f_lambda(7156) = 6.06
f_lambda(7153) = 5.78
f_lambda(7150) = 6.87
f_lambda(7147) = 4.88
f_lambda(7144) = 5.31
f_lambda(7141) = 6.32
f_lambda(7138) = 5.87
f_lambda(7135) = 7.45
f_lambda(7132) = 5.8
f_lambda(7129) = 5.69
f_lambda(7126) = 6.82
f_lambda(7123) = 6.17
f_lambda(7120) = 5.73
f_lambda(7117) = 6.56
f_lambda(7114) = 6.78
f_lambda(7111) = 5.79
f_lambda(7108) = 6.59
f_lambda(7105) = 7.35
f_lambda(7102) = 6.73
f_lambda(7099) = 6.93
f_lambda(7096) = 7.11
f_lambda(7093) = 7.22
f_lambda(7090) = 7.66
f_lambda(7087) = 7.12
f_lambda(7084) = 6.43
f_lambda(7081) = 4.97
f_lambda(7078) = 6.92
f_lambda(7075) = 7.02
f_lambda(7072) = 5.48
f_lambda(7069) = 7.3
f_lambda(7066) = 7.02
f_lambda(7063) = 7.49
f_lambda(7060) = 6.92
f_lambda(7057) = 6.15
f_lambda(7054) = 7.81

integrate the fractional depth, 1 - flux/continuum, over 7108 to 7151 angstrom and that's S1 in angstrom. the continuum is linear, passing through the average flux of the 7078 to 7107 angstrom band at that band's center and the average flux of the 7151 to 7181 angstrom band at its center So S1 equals 3.3 angstrom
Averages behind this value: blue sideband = 6.84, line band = 6.15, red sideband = 6.49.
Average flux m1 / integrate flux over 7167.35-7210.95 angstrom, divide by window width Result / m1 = 6.55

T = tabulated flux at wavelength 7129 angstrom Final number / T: 5.69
